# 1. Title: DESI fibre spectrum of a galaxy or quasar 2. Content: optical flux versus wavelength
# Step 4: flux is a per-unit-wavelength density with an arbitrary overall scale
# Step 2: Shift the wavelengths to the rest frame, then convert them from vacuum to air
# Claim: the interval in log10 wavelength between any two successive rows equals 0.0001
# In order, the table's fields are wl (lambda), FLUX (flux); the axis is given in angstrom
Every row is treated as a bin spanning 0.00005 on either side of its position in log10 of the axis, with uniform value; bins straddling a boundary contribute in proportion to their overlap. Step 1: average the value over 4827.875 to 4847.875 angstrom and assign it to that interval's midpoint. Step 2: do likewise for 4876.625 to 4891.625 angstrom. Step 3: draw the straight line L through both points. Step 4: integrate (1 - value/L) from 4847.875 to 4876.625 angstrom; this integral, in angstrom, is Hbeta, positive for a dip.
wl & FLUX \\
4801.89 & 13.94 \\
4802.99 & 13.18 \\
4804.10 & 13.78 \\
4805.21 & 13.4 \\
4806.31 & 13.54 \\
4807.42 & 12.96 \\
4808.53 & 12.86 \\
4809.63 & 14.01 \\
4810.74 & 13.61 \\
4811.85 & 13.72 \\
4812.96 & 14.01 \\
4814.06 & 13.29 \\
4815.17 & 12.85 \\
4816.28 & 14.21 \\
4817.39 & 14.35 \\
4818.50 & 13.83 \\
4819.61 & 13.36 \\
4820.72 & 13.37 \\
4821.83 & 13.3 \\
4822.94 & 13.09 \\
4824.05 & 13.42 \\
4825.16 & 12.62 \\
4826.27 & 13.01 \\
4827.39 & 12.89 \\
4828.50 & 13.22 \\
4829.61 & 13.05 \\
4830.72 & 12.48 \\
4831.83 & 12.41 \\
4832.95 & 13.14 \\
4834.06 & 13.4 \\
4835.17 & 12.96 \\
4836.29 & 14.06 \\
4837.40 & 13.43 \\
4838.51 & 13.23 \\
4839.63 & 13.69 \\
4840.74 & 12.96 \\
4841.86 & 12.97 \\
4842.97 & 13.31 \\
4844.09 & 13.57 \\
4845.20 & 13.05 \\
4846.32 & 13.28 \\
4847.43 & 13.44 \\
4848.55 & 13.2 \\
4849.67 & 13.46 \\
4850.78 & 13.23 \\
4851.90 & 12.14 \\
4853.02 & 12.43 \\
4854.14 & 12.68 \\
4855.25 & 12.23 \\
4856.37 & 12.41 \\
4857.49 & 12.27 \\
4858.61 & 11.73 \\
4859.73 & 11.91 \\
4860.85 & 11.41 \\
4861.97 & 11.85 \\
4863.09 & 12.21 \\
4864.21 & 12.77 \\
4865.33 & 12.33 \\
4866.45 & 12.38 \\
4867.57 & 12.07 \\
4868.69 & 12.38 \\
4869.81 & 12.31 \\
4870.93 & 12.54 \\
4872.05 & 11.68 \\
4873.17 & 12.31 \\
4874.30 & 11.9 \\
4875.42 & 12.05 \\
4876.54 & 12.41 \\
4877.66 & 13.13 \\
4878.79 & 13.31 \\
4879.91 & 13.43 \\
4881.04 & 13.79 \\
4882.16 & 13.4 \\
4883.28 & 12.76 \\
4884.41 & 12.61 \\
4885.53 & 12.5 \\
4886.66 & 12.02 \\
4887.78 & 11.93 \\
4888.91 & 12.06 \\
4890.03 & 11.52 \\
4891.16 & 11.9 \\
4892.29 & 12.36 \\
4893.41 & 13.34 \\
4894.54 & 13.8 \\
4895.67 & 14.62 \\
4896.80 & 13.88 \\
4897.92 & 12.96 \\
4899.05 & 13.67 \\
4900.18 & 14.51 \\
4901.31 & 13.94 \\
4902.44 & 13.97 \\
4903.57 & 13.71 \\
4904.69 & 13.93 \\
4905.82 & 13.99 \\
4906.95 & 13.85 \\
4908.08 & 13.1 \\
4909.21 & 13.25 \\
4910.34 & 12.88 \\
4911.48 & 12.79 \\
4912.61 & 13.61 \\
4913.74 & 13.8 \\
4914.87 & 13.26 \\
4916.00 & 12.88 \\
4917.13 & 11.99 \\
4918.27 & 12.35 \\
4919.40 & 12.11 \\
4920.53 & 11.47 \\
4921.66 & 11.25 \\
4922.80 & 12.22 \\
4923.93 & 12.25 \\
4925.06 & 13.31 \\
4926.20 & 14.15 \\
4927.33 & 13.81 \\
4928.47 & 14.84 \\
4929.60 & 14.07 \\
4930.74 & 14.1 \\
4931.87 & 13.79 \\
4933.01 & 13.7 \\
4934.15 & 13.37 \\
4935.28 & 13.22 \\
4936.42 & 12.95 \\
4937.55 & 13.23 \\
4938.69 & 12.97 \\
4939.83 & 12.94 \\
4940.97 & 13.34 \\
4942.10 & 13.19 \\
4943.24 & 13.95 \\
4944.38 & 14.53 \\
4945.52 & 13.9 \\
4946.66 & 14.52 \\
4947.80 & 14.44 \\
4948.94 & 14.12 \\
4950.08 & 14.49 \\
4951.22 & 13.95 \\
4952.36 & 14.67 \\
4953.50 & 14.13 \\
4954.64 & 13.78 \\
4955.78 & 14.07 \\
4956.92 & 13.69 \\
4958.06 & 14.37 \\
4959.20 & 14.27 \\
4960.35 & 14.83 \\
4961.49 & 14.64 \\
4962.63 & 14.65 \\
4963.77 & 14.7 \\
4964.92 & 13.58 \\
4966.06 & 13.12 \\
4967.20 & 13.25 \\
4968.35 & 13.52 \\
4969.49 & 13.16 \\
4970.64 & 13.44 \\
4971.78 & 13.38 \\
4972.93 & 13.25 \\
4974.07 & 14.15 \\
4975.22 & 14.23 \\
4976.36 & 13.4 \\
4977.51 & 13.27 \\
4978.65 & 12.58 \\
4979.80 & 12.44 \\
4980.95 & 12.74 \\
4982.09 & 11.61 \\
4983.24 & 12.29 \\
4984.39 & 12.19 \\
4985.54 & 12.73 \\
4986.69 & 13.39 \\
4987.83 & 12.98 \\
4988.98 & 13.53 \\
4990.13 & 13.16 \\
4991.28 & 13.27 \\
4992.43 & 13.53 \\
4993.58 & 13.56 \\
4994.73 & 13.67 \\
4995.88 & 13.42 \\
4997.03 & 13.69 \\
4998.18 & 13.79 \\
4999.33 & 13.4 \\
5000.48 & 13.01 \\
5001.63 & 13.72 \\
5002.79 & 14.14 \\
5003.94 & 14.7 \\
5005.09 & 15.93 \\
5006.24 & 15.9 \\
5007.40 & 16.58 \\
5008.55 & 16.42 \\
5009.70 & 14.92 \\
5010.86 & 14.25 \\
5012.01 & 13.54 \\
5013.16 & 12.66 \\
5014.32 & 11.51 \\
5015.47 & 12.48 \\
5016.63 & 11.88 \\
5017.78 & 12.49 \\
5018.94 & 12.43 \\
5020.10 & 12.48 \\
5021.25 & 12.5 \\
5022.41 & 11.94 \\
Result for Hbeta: 1.3 angstrom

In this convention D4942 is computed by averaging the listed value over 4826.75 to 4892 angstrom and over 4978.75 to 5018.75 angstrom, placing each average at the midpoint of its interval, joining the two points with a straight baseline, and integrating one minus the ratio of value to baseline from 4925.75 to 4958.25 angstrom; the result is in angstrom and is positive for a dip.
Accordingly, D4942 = -1.7 angstrom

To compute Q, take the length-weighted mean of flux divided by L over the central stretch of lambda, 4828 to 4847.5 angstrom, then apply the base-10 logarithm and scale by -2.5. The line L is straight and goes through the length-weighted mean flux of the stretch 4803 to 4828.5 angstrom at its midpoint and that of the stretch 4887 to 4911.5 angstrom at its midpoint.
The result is 0.014 mag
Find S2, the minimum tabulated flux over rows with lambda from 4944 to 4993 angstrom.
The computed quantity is 11.61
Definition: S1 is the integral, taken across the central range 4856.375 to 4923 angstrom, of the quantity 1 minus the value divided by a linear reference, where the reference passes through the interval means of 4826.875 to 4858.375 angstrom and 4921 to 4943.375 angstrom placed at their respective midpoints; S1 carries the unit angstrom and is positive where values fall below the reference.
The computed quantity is 2.1 angstrom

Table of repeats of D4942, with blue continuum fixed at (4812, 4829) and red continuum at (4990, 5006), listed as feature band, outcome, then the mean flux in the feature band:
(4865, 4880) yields 1.2 angstrom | 12.4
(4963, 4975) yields 0.2 angstrom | 13.6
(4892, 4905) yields -0.1 angstrom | 13.8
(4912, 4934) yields 0.9 angstrom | 13.1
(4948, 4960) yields -0.4 angstrom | 14.2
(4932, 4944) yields 0.3 angstrom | 13.3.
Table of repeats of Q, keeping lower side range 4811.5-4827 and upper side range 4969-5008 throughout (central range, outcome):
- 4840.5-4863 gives 0.07 mag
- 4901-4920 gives 0.02 mag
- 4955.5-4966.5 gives -0.05 mag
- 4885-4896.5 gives 0.07 mag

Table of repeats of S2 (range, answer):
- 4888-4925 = 11.25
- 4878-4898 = 11.52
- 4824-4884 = 11.41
